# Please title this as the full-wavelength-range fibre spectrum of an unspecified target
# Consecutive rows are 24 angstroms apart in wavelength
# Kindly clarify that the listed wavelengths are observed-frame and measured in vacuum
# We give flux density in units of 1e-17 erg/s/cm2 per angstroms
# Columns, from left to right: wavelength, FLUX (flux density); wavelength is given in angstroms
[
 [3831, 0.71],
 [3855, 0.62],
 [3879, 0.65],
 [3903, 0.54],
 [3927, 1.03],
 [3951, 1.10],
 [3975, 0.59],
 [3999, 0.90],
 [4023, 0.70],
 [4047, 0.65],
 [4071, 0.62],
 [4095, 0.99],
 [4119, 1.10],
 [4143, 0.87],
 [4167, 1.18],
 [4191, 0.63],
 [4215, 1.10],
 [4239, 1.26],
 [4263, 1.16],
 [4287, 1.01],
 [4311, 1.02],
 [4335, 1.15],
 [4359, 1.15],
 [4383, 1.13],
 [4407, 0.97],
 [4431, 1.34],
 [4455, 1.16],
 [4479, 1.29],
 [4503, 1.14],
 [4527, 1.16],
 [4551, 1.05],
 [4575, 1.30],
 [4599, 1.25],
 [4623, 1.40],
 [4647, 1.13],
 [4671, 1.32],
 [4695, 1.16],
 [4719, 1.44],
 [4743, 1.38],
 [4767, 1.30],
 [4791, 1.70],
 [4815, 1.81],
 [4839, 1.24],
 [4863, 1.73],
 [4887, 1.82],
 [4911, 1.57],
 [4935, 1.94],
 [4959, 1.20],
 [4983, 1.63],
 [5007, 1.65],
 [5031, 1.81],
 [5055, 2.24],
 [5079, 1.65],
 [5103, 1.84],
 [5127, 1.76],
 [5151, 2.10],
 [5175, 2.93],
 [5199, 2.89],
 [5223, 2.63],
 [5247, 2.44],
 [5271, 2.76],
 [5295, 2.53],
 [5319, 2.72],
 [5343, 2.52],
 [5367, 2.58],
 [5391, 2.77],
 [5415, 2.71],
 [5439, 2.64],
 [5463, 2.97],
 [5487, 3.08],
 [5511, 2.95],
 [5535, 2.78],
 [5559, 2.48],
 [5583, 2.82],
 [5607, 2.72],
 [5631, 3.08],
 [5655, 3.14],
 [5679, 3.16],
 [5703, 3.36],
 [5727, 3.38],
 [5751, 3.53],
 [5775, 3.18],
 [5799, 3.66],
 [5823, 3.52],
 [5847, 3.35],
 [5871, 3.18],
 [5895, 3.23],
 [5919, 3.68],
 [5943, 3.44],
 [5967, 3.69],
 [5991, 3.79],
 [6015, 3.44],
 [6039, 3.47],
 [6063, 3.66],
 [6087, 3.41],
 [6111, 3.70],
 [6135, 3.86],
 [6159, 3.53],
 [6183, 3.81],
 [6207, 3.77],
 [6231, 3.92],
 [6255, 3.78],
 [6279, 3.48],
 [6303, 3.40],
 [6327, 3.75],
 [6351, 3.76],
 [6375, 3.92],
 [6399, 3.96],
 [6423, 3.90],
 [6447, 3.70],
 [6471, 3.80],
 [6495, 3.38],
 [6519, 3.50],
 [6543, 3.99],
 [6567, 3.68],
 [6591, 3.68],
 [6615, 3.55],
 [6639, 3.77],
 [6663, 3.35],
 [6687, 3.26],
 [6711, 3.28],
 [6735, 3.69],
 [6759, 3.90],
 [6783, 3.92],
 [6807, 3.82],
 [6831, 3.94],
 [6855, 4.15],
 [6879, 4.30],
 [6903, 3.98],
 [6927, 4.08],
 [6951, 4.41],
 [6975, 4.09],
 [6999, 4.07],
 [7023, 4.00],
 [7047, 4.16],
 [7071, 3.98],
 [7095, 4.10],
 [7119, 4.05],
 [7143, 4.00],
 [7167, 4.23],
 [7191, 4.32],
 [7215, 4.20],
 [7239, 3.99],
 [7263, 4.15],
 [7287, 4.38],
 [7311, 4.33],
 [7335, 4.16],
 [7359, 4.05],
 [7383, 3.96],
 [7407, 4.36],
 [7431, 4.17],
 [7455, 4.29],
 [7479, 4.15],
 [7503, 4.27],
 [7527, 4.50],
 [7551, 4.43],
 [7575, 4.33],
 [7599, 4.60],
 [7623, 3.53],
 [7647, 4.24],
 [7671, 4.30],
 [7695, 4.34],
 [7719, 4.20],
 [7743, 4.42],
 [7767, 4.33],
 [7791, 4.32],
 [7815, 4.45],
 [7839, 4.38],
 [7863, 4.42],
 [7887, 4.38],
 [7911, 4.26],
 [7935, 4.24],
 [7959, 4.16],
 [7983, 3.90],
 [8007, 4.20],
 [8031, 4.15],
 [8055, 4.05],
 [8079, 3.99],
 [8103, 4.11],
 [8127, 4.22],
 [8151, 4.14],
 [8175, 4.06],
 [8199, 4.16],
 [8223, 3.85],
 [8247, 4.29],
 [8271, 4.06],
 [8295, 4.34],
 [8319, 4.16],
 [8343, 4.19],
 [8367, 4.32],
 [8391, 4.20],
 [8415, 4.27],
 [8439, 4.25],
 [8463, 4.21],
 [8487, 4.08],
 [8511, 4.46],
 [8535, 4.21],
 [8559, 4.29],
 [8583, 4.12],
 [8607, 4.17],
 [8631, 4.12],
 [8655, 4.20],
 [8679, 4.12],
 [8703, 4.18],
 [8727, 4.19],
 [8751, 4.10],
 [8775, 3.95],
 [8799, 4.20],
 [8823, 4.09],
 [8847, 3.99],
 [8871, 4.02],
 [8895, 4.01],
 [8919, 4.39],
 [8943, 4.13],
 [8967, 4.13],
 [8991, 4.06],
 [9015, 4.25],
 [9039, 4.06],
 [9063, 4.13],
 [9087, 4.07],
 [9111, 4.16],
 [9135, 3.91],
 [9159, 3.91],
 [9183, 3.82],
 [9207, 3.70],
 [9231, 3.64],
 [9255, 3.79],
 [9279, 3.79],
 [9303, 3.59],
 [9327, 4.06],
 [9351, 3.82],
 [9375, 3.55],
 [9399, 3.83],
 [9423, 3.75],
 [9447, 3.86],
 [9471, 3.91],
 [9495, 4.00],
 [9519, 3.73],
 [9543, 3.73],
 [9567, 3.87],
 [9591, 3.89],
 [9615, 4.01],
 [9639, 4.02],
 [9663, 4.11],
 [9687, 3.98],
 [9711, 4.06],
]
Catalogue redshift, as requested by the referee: 0.29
